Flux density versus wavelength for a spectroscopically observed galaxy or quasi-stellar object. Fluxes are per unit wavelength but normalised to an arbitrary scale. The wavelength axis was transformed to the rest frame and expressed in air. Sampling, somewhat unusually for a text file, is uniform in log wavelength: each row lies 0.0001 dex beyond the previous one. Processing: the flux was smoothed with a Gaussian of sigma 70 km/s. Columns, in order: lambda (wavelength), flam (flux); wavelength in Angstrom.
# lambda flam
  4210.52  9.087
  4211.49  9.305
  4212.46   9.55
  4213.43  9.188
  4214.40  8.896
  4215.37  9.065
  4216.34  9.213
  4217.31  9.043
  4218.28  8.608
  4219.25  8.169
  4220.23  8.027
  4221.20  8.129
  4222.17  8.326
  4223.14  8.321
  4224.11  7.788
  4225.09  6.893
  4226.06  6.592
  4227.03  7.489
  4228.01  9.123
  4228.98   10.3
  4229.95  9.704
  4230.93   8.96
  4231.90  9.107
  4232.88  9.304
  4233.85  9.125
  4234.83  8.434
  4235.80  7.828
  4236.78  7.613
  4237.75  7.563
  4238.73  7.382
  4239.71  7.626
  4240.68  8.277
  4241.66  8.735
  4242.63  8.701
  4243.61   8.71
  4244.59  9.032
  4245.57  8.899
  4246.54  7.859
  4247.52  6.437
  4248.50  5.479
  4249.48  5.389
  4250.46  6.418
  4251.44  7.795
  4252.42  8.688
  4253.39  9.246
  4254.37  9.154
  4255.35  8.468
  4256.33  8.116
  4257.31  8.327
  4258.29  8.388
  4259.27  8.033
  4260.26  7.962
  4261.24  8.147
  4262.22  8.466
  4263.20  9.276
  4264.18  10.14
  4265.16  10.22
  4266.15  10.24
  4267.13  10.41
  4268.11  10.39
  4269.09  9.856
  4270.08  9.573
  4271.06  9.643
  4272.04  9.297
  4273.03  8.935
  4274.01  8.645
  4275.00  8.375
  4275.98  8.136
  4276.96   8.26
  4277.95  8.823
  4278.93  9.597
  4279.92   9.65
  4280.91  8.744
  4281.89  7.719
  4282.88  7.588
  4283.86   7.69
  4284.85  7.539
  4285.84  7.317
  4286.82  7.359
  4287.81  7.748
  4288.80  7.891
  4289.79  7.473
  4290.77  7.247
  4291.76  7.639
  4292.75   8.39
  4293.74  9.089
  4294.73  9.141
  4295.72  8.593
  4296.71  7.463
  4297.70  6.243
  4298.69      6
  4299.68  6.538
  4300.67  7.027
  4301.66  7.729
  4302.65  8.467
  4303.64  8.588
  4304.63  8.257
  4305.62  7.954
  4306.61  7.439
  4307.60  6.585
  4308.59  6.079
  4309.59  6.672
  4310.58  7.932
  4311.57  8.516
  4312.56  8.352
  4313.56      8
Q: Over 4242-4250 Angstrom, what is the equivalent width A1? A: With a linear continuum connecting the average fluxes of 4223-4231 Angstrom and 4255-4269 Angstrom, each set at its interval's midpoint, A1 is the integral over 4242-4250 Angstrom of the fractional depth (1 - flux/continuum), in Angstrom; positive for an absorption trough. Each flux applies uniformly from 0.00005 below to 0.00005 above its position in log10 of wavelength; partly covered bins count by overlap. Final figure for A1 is 1.0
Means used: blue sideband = 8.32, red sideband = 9.07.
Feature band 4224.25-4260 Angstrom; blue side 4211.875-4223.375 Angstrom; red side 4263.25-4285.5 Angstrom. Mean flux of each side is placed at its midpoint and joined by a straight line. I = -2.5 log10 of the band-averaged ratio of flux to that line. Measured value 0.09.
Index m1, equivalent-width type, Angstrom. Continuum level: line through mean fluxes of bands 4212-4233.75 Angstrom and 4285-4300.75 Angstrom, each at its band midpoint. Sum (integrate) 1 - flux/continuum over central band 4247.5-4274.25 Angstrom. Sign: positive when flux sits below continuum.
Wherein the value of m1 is -2.00 Angstrom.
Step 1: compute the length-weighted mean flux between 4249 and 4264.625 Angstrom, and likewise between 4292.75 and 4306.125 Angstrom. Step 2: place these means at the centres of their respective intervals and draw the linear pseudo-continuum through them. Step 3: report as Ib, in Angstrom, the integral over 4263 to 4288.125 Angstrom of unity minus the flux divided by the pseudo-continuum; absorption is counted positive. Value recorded -2.6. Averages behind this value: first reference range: 8.25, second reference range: 7.8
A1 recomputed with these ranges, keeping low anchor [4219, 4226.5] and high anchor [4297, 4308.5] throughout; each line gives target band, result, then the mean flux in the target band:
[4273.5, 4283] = -1.5 Angstrom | 8.59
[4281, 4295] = -0.9 Angstrom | 7.85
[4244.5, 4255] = 0.0 Angstrom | 7.63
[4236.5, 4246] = -0.7 Angstrom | 8.26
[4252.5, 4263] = -1.2 Angstrom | 8.47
